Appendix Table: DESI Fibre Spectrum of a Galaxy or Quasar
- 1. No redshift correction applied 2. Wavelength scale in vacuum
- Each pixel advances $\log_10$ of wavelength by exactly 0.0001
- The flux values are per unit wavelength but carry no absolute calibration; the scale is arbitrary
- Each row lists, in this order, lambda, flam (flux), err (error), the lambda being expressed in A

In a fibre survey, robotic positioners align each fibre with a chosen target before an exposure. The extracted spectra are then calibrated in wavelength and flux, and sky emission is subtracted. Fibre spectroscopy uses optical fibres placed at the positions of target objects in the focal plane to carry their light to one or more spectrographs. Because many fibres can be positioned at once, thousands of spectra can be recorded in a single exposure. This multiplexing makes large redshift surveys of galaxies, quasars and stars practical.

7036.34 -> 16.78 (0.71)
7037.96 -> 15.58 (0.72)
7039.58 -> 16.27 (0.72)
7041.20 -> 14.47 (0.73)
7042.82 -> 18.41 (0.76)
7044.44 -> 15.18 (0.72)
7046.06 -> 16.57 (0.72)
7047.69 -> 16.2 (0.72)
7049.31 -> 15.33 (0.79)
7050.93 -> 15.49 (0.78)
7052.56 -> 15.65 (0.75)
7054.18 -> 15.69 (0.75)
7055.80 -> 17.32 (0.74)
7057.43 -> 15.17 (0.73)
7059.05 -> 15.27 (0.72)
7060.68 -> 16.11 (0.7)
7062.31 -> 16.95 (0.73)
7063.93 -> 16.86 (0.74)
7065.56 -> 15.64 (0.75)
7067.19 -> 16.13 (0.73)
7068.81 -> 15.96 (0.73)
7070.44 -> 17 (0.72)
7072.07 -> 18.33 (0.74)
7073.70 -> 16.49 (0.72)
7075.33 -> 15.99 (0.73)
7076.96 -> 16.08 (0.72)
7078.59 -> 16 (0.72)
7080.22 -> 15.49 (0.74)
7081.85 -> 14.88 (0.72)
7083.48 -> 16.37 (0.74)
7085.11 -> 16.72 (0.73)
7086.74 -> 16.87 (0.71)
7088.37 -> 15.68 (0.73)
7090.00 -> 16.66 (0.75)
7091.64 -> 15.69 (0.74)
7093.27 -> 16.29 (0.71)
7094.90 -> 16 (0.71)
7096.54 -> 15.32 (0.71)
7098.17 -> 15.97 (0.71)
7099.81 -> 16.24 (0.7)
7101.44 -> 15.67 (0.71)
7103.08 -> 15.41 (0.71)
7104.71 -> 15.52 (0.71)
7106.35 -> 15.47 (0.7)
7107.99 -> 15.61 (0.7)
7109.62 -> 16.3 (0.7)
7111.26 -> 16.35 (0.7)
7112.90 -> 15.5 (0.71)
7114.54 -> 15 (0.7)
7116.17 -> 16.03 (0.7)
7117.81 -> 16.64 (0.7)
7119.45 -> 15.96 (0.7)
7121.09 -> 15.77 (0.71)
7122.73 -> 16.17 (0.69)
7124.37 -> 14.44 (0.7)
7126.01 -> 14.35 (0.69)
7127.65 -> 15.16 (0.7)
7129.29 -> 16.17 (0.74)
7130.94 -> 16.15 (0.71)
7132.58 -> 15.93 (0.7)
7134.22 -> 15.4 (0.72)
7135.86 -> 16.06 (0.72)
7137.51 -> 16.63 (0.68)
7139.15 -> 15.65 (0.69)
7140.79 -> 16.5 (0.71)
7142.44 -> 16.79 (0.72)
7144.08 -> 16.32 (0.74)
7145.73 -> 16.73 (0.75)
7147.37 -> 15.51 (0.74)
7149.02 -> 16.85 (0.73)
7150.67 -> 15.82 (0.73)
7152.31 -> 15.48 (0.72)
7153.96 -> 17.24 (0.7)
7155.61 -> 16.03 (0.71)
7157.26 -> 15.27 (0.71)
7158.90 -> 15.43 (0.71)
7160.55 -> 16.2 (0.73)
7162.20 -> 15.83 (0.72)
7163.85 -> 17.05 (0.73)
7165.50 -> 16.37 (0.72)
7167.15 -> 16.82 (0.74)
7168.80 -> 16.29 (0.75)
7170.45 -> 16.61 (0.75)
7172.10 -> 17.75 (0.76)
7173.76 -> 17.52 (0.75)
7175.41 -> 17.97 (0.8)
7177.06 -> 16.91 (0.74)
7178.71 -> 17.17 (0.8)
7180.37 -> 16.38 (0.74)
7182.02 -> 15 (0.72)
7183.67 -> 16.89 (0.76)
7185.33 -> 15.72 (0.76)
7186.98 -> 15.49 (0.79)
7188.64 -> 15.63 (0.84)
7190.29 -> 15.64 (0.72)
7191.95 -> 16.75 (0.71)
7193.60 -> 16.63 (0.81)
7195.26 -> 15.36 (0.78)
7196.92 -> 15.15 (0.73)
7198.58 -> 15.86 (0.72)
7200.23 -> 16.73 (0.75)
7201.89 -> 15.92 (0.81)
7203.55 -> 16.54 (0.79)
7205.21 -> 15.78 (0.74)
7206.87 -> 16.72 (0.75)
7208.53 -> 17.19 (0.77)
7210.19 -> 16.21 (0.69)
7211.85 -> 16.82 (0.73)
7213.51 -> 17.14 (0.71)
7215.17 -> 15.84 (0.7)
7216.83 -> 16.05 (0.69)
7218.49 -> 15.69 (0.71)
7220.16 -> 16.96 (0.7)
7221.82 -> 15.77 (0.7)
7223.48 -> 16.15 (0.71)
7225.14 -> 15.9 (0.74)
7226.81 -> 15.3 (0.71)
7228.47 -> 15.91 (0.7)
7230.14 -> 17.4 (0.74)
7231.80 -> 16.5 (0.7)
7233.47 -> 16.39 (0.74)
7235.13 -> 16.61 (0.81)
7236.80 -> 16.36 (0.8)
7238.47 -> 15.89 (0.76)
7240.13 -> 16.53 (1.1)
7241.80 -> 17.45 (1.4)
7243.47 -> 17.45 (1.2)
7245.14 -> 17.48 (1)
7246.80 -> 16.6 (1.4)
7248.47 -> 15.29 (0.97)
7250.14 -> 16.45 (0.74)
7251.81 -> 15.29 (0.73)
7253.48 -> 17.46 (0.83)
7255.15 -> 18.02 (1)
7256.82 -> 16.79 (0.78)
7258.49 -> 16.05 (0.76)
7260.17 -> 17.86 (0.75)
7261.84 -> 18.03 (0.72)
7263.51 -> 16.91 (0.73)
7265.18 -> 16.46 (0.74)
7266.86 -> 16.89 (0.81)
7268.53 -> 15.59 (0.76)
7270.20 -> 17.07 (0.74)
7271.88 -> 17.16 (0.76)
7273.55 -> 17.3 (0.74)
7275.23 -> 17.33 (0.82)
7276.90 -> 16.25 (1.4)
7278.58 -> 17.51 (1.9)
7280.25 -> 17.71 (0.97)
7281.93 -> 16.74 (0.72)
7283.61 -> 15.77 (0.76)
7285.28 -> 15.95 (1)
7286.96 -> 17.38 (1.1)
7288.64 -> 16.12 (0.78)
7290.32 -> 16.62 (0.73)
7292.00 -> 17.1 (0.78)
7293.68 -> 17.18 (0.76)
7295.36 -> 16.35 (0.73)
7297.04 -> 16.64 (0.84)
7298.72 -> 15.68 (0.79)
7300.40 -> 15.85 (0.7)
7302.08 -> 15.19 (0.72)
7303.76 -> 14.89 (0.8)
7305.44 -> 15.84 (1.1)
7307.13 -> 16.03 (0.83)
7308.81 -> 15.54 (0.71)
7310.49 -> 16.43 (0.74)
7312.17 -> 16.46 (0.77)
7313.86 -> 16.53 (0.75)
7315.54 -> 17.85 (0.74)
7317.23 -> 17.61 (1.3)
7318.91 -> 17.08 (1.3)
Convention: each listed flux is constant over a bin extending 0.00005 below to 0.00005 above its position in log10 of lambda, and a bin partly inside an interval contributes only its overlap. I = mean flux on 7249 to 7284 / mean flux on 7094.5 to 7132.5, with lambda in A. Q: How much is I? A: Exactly 1.1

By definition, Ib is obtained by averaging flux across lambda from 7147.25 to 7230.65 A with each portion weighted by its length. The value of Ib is 16.3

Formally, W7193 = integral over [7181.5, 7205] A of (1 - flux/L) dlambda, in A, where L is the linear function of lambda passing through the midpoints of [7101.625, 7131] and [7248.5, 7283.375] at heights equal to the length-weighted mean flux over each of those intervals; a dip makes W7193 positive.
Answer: 0.5 A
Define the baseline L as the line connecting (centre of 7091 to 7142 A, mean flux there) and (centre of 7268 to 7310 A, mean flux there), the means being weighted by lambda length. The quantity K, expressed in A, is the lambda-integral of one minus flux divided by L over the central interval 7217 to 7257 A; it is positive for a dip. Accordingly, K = -0.6 A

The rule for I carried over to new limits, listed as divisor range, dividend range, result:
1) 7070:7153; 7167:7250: 1.03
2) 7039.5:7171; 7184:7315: 1.02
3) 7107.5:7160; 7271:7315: 1.03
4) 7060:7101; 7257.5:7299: 1.04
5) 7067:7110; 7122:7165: 0.99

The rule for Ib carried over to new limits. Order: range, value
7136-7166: 16.2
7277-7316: 16.4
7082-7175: 16.1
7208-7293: 16.6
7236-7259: 16.7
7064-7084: 16.2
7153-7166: 16.2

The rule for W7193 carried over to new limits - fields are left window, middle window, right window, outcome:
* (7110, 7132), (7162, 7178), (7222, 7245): -0.9 A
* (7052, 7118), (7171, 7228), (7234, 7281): 0.9 A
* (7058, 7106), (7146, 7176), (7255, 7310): -0.3 A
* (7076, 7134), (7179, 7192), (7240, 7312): 0.2 A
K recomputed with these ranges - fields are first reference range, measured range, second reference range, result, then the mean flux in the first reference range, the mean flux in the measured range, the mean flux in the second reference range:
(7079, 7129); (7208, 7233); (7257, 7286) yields 0.3 A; 15.8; 16.3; 16.9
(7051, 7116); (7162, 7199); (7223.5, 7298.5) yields 0.0 A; 16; 16.4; 16.7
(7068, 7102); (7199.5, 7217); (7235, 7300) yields 0.1 A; 16.2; 16.5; 16.7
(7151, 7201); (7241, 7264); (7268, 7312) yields -0.8 A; 16.3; 16.9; 16.4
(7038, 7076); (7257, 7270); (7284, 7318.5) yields -0.4 A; 16.2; 16.8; 16.4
